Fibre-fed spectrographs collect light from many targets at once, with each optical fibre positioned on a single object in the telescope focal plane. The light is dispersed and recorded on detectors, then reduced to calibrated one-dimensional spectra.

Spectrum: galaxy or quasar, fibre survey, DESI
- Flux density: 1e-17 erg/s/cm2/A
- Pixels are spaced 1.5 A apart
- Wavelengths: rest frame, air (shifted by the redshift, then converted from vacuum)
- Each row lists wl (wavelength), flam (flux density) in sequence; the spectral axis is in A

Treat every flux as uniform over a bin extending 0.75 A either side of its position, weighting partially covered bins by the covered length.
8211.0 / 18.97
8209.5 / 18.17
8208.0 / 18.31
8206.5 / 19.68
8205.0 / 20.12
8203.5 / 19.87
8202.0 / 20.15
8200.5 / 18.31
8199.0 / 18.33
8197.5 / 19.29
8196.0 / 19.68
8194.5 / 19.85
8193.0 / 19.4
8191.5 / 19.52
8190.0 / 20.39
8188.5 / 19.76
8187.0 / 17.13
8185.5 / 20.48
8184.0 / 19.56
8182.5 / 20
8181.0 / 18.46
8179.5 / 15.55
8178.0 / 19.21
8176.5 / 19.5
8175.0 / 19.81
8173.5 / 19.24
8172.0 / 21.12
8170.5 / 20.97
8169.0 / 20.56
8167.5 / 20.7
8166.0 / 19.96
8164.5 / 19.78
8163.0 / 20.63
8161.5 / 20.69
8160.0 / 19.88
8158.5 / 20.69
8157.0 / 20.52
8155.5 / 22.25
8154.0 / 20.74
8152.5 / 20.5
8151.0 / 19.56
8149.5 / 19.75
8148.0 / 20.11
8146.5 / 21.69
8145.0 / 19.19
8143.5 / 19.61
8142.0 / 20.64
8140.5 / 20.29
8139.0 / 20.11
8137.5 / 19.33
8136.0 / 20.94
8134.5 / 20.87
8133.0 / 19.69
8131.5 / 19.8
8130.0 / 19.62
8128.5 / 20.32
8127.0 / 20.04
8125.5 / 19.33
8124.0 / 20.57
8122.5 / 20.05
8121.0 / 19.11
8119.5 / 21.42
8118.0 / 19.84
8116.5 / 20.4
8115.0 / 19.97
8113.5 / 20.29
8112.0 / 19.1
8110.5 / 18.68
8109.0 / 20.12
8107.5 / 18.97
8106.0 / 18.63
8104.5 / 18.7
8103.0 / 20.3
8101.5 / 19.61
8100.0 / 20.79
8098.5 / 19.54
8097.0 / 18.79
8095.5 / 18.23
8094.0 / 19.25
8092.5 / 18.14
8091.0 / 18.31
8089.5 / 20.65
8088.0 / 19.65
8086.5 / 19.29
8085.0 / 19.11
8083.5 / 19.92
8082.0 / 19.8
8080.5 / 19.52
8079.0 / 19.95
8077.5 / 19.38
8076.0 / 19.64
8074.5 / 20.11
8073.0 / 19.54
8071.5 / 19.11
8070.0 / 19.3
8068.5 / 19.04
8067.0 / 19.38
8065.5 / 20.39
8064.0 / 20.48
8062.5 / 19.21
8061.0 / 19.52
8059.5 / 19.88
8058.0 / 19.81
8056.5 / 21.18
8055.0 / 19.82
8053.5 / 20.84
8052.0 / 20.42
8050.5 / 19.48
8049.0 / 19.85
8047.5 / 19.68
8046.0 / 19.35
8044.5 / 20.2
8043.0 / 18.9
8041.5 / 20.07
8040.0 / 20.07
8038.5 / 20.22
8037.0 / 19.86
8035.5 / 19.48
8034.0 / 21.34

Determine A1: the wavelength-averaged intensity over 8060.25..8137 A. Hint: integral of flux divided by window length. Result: 19.7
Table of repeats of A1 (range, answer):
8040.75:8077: 19.8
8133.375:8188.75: 20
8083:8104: 19.4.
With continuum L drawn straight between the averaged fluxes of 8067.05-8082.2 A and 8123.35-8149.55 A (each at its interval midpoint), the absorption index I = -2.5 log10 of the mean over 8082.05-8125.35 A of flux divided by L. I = 0.01 mag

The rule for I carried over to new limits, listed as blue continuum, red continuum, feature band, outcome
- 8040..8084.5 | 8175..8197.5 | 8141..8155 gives -0.05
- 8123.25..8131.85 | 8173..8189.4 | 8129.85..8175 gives -0.04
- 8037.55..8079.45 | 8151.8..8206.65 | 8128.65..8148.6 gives -0.02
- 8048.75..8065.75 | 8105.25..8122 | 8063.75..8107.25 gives 0.02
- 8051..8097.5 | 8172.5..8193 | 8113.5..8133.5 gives -0.03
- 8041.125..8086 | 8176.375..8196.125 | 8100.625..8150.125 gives -0.03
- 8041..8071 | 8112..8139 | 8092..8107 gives 0.04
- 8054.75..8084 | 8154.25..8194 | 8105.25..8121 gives 0.00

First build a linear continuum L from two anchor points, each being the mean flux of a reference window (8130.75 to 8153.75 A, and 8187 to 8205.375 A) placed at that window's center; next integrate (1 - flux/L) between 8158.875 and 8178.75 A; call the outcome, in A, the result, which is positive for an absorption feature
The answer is -0.4 A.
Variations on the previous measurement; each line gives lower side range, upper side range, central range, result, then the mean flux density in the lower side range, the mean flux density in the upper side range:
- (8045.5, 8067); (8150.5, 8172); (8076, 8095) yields 0.7 A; 20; 20.6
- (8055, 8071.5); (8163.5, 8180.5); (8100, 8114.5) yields 0.2 A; 19.8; 19.7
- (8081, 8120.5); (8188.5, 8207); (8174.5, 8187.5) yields 0.5 A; 19.5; 19.6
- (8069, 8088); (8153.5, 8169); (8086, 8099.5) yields 0.4 A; 19.6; 20.6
